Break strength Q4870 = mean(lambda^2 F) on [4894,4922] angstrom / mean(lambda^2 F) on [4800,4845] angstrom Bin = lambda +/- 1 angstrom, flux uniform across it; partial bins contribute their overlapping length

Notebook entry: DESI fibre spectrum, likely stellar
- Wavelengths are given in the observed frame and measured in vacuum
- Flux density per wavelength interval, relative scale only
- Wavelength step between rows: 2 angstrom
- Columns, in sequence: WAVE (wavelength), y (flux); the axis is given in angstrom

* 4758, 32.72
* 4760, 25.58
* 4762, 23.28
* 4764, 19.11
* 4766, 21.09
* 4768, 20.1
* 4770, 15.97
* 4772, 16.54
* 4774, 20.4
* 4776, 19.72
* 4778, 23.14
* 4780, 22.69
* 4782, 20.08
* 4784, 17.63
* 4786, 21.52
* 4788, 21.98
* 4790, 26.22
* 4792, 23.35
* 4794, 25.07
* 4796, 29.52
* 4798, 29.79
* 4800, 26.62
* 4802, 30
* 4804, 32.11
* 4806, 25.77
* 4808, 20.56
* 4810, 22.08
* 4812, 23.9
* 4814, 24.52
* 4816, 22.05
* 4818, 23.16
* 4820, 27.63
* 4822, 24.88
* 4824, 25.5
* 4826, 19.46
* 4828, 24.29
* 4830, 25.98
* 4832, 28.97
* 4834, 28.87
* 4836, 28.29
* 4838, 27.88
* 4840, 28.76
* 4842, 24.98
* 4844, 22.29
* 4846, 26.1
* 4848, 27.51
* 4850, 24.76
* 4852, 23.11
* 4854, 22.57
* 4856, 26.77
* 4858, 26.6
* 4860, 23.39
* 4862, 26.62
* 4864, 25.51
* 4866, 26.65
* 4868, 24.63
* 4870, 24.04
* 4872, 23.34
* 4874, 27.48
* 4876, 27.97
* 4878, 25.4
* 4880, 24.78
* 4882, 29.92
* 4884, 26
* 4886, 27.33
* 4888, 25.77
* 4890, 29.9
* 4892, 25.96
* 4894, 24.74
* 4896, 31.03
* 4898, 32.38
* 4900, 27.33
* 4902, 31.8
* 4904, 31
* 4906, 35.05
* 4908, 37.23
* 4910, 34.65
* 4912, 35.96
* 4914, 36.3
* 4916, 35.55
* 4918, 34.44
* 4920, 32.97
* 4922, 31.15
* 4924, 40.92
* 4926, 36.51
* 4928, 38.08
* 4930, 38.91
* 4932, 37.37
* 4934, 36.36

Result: 1.3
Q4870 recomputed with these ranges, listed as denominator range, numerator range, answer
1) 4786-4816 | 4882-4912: 1.23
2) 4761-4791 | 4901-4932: 1.82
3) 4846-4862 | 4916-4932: 1.48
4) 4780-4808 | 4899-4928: 1.44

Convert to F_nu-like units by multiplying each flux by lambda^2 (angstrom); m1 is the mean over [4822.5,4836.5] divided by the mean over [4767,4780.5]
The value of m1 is 1.34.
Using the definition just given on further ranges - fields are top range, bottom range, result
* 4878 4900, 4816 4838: 1.11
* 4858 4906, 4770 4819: 1.20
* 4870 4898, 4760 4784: 1.39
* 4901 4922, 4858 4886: 1.35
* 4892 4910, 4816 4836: 1.27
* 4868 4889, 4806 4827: 1.14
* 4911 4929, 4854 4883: 1.41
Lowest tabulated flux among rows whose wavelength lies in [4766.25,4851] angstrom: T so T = 15.97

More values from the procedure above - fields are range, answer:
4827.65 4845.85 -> 22.29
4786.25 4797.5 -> 21.98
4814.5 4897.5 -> 19.46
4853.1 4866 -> 22.57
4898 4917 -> 27.33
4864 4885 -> 23.34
